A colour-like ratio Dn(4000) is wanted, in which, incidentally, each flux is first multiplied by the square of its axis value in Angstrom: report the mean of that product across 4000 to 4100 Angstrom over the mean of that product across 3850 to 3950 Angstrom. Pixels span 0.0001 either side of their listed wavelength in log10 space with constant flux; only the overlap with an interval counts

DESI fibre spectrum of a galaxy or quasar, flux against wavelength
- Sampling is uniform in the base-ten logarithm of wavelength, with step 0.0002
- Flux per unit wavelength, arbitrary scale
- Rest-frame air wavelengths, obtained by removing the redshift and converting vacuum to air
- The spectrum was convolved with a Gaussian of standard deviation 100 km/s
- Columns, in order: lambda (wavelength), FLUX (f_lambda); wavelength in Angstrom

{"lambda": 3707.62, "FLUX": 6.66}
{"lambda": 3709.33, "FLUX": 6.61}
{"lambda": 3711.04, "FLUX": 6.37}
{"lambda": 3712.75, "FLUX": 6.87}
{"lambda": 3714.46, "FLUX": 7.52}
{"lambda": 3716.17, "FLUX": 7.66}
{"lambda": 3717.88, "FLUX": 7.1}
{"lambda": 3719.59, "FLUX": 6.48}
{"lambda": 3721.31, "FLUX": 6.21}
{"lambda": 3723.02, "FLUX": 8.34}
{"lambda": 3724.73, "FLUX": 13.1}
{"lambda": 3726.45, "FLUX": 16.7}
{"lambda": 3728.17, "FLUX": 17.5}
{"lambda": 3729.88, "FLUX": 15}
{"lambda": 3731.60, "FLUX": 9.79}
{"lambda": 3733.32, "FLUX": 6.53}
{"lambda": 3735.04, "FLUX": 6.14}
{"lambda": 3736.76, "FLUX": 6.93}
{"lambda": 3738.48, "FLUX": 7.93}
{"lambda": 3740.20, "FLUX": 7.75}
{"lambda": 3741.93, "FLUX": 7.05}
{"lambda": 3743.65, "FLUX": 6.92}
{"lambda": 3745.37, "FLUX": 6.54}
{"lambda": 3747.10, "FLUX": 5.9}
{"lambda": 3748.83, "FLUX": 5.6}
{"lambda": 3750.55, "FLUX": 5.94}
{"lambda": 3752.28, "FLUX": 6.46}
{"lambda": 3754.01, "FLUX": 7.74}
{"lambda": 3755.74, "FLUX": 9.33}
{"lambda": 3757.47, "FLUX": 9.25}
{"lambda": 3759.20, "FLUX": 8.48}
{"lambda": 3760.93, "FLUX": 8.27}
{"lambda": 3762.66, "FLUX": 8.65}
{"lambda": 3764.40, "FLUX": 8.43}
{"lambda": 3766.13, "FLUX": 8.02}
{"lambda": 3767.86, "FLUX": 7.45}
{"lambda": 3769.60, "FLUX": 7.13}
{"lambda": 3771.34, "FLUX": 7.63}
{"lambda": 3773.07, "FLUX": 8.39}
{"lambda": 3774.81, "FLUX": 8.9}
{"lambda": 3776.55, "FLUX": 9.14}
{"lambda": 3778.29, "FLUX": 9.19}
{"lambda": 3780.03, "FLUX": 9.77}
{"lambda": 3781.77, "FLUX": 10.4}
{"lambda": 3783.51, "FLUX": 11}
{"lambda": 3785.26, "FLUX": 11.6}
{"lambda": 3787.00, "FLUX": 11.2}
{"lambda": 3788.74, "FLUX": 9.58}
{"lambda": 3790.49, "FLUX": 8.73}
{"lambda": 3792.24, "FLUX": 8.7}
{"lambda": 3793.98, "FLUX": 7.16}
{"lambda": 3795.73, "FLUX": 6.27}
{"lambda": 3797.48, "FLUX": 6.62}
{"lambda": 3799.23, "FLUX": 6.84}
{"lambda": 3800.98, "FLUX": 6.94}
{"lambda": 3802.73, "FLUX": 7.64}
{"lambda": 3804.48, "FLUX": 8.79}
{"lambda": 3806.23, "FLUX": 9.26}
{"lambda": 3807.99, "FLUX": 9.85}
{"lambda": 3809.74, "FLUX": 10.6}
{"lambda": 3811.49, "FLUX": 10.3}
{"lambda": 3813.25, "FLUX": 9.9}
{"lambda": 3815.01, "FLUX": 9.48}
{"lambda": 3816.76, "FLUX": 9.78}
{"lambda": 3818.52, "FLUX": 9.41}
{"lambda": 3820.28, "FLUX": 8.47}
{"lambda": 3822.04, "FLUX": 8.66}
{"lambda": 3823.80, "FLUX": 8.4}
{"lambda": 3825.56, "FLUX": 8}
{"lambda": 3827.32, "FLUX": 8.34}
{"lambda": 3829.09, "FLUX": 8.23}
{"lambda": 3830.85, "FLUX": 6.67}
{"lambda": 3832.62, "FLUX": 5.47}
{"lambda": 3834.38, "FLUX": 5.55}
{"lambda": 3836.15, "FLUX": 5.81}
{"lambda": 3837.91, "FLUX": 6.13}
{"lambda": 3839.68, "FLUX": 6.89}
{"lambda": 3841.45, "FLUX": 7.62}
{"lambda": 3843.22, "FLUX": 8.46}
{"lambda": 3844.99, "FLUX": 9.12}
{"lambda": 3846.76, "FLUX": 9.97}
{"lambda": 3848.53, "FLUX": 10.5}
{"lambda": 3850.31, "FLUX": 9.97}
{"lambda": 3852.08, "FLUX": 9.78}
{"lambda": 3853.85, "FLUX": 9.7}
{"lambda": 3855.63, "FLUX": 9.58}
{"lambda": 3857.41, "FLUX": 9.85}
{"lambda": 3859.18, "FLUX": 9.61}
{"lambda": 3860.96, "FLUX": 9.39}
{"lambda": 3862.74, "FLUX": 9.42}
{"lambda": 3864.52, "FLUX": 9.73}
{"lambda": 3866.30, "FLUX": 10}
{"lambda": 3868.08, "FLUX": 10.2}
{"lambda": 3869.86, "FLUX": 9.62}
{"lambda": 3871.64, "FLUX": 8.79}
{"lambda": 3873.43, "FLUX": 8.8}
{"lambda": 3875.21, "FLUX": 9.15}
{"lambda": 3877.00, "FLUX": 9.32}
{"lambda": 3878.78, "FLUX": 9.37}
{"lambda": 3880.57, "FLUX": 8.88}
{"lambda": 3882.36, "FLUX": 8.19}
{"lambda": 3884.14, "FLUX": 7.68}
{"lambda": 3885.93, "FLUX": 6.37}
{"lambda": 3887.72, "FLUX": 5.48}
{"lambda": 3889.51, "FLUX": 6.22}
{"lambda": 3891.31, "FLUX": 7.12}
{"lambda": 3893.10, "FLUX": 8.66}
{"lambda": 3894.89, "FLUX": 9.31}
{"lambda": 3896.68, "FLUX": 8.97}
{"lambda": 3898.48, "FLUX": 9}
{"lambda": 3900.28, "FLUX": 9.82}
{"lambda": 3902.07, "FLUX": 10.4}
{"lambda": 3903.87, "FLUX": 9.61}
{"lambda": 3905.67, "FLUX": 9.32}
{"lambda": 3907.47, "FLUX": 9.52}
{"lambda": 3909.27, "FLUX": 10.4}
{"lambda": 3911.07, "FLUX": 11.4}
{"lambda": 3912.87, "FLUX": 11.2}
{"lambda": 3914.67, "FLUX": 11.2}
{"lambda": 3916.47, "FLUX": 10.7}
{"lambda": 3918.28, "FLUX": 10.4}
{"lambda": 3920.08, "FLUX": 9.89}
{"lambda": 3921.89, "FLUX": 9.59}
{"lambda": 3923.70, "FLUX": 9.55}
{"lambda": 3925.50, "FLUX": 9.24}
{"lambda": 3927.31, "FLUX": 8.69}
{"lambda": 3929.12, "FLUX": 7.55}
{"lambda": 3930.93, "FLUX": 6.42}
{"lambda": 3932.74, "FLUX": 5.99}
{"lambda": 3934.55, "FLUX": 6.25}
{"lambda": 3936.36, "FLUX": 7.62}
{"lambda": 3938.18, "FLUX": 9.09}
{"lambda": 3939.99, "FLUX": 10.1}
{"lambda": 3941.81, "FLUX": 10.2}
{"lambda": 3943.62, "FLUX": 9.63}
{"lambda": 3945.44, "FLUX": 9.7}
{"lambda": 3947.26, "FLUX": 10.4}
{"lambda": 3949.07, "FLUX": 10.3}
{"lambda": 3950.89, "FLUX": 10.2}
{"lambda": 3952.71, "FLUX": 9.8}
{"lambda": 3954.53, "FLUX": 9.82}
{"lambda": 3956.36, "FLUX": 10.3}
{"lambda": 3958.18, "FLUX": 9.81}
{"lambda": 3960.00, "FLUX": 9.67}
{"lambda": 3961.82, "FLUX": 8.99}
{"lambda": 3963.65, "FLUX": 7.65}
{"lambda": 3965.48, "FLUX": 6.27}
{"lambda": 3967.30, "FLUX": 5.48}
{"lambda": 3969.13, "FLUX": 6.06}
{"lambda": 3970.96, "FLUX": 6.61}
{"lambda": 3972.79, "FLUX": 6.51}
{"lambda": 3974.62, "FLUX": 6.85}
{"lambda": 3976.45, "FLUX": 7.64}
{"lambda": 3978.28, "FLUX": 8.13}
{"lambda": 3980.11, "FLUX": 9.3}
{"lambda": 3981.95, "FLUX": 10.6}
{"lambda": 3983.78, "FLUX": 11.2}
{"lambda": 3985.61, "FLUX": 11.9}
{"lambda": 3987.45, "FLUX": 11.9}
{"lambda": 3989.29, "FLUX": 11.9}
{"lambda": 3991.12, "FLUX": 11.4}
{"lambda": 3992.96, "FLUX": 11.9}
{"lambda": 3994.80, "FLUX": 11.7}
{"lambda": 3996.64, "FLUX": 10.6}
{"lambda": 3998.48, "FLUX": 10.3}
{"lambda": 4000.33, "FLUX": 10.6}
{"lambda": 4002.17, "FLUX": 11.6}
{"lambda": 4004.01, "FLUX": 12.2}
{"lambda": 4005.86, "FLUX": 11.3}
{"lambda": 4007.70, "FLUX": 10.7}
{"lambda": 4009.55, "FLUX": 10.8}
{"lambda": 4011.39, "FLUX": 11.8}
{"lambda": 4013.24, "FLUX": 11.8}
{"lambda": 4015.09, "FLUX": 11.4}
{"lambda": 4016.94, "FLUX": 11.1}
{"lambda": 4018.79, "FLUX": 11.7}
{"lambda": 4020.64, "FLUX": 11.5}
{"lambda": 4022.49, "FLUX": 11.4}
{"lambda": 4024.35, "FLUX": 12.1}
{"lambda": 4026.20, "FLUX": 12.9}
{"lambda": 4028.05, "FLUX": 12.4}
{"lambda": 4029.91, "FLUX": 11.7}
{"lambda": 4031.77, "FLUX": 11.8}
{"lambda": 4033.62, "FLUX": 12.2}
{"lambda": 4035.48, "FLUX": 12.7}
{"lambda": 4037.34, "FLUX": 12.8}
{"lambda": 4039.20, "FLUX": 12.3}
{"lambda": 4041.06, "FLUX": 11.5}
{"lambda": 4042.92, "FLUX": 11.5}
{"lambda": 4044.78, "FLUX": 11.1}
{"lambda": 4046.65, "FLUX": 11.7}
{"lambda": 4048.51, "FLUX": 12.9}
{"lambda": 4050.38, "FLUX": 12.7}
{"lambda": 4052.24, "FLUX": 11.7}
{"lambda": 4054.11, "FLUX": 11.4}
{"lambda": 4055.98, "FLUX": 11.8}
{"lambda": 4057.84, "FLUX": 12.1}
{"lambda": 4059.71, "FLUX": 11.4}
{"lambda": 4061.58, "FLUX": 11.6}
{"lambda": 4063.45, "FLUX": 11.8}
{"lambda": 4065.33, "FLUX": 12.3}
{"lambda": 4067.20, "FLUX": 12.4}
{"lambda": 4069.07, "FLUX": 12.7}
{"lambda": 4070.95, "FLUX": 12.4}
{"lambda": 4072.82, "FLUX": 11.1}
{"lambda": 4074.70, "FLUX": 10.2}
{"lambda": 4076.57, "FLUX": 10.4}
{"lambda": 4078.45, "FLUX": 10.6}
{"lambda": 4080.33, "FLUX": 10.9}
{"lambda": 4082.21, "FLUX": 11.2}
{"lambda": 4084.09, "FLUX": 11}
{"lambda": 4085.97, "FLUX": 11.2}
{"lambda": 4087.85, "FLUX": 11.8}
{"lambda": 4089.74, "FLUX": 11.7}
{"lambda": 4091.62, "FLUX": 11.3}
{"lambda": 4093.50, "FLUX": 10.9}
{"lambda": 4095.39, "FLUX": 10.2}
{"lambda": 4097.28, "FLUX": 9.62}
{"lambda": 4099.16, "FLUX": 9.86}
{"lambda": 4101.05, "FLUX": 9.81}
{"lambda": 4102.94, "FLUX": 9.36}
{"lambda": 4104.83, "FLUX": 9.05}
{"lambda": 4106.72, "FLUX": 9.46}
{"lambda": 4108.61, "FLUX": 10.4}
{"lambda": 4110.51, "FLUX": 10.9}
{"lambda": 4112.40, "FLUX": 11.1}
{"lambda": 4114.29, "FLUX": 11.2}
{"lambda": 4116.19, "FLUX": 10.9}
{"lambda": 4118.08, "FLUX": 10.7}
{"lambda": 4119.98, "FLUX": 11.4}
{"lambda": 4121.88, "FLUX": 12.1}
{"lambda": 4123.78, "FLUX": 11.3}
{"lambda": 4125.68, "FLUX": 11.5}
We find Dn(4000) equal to 1.36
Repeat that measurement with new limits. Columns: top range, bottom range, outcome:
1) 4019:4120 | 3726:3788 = 1.51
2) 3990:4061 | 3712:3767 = 1.61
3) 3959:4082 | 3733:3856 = 1.48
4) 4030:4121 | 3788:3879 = 1.47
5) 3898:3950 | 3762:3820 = 1.14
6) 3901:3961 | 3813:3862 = 1.17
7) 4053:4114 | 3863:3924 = 1.31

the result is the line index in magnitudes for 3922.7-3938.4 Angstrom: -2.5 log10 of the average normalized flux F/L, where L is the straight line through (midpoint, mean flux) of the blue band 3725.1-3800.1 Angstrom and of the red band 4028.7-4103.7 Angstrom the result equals 0.30 mag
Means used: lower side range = 8.69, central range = 7.78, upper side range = 11.4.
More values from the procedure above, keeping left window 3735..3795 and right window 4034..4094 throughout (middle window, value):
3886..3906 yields 0.159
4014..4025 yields -0.034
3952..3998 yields 0.149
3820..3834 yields 0.167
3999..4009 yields -0.023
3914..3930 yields 0.045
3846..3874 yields -0.042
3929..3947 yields 0.219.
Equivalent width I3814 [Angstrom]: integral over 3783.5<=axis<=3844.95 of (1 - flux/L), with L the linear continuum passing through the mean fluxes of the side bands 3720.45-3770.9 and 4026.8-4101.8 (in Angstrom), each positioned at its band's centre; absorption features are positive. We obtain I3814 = 5.8 Angstrom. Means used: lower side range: 8.58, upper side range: 11.5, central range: 8.32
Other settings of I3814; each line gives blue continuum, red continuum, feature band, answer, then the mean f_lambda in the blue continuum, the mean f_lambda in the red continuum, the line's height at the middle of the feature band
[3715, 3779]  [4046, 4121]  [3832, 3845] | 3.4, 8.47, 11.1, 9.19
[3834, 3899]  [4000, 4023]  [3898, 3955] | 1.7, 8.62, 11.4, 9.77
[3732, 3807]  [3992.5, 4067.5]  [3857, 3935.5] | 6.6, 8.06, 11.7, 9.85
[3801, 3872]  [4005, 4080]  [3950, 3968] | 2.9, 8.8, 11.7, 10.5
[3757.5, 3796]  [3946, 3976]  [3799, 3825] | -0.6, 8.87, 8.42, 8.79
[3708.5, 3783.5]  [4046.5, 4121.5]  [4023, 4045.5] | -2.8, 8.43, 11.1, 10.7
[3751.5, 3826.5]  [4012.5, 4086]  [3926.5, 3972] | 9.0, 8.74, 11.7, 10.6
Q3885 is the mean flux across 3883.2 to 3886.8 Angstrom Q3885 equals 7.06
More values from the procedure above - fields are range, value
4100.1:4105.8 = 9.4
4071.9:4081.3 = 10.6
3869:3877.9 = 9.14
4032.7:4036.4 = 12.4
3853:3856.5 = 9.63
